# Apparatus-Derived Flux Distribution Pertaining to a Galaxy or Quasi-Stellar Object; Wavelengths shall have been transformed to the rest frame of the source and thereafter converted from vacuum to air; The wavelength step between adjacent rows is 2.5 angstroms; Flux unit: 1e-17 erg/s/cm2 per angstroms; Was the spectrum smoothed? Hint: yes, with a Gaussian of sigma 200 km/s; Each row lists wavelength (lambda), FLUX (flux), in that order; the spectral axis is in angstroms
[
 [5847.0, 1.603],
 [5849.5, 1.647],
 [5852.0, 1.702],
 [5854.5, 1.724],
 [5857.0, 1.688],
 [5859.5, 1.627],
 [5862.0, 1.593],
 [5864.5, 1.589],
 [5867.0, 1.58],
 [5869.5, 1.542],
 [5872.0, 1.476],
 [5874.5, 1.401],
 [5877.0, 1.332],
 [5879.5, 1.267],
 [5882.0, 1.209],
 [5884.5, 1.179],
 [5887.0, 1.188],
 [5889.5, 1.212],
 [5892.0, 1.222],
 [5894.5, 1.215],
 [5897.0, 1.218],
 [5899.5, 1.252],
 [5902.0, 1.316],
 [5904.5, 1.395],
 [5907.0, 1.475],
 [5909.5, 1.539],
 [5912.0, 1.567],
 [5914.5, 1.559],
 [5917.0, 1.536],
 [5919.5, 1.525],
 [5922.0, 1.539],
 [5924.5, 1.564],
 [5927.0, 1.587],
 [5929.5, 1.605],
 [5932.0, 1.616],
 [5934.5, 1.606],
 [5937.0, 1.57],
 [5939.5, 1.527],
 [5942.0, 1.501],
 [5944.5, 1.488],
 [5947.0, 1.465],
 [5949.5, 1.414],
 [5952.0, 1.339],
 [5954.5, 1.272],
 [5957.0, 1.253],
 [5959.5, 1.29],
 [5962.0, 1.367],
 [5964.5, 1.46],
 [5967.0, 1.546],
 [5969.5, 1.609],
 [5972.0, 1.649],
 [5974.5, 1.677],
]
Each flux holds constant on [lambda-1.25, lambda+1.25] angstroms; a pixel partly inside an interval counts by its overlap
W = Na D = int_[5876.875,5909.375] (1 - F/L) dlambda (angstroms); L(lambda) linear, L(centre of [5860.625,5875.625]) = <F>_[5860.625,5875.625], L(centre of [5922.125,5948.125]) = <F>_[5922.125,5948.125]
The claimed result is 5.6 angstroms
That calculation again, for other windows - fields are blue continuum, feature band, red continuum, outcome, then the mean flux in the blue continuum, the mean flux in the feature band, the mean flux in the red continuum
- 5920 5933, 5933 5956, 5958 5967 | 0.4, 1.58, 1.46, 1.39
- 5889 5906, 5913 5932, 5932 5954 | -2.4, 1.27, 1.56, 1.49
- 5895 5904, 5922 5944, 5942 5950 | -2.4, 1.27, 1.57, 1.47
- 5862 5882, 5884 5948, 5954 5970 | -1.0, 1.45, 1.44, 1.4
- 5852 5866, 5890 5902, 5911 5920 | 2.6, 1.65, 1.24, 1.55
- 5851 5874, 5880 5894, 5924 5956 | 3.3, 1.61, 1.21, 1.5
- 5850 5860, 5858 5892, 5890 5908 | 2.6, 1.69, 1.4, 1.29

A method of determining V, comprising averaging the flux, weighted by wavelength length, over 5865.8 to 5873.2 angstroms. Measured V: 1.53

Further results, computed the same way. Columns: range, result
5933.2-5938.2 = 1.59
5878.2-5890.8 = 1.21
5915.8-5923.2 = 1.53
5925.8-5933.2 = 1.6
